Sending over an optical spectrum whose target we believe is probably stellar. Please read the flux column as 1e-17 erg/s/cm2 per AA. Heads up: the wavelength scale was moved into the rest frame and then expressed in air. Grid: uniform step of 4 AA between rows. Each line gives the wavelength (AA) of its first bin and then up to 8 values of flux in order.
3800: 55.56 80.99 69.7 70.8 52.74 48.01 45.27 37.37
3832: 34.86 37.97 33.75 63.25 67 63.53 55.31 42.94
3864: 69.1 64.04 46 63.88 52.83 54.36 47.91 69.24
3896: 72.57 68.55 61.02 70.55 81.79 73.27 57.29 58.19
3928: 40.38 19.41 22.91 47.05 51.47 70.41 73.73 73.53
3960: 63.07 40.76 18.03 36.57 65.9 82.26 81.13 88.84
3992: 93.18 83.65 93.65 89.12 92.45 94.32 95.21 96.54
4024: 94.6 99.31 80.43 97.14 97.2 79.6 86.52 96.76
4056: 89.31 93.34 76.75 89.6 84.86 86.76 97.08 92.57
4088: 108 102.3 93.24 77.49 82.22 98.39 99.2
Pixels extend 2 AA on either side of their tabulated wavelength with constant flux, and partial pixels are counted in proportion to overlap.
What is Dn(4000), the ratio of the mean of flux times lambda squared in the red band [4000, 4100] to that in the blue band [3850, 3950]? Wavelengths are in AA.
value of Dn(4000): 1.74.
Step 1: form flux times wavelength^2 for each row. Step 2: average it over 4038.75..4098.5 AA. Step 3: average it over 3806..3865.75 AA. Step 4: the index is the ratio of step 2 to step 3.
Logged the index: 1.95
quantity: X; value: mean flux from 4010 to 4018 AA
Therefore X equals 94.8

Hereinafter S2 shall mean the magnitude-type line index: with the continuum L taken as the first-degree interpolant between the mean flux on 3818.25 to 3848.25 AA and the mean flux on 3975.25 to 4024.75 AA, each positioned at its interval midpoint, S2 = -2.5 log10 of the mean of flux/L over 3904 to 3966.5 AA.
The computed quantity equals 0.258 mag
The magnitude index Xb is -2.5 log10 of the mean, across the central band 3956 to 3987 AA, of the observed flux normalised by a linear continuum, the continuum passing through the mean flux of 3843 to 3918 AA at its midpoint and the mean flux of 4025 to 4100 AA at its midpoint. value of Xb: 0.32 mag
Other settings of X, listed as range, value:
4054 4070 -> 87.2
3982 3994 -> 87.7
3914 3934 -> 49.7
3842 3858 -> 62.3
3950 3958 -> 73.6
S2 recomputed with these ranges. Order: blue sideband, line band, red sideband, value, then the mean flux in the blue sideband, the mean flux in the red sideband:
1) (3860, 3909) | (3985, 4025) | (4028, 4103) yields -0.14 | 60.7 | 90.6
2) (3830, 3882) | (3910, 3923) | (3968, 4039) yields -0.06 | 53.4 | 84.4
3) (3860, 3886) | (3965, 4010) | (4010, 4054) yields 0.13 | 57.2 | 92.5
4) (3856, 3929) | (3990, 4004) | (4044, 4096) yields -0.14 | 60.9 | 91.6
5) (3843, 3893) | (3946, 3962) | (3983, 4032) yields 0.12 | 58.1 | 91.6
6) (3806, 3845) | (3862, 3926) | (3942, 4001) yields -0.10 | 49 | 67.3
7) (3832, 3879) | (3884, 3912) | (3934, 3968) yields -0.21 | 54.2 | 53.2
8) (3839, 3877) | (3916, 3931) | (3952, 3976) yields 0.01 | 57.3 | 50.3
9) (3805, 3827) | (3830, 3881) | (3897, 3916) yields 0.19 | 57.5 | 70.9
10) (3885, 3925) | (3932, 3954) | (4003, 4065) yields 0.42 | 65.9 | 91.4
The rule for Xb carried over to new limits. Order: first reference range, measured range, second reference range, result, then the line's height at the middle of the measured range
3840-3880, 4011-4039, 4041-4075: -0.143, 82.5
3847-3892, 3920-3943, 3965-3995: 0.483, 62.3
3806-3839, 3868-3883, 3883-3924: 0.081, 59.9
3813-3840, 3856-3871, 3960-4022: -0.137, 50.6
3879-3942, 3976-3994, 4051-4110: -0.175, 71.5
